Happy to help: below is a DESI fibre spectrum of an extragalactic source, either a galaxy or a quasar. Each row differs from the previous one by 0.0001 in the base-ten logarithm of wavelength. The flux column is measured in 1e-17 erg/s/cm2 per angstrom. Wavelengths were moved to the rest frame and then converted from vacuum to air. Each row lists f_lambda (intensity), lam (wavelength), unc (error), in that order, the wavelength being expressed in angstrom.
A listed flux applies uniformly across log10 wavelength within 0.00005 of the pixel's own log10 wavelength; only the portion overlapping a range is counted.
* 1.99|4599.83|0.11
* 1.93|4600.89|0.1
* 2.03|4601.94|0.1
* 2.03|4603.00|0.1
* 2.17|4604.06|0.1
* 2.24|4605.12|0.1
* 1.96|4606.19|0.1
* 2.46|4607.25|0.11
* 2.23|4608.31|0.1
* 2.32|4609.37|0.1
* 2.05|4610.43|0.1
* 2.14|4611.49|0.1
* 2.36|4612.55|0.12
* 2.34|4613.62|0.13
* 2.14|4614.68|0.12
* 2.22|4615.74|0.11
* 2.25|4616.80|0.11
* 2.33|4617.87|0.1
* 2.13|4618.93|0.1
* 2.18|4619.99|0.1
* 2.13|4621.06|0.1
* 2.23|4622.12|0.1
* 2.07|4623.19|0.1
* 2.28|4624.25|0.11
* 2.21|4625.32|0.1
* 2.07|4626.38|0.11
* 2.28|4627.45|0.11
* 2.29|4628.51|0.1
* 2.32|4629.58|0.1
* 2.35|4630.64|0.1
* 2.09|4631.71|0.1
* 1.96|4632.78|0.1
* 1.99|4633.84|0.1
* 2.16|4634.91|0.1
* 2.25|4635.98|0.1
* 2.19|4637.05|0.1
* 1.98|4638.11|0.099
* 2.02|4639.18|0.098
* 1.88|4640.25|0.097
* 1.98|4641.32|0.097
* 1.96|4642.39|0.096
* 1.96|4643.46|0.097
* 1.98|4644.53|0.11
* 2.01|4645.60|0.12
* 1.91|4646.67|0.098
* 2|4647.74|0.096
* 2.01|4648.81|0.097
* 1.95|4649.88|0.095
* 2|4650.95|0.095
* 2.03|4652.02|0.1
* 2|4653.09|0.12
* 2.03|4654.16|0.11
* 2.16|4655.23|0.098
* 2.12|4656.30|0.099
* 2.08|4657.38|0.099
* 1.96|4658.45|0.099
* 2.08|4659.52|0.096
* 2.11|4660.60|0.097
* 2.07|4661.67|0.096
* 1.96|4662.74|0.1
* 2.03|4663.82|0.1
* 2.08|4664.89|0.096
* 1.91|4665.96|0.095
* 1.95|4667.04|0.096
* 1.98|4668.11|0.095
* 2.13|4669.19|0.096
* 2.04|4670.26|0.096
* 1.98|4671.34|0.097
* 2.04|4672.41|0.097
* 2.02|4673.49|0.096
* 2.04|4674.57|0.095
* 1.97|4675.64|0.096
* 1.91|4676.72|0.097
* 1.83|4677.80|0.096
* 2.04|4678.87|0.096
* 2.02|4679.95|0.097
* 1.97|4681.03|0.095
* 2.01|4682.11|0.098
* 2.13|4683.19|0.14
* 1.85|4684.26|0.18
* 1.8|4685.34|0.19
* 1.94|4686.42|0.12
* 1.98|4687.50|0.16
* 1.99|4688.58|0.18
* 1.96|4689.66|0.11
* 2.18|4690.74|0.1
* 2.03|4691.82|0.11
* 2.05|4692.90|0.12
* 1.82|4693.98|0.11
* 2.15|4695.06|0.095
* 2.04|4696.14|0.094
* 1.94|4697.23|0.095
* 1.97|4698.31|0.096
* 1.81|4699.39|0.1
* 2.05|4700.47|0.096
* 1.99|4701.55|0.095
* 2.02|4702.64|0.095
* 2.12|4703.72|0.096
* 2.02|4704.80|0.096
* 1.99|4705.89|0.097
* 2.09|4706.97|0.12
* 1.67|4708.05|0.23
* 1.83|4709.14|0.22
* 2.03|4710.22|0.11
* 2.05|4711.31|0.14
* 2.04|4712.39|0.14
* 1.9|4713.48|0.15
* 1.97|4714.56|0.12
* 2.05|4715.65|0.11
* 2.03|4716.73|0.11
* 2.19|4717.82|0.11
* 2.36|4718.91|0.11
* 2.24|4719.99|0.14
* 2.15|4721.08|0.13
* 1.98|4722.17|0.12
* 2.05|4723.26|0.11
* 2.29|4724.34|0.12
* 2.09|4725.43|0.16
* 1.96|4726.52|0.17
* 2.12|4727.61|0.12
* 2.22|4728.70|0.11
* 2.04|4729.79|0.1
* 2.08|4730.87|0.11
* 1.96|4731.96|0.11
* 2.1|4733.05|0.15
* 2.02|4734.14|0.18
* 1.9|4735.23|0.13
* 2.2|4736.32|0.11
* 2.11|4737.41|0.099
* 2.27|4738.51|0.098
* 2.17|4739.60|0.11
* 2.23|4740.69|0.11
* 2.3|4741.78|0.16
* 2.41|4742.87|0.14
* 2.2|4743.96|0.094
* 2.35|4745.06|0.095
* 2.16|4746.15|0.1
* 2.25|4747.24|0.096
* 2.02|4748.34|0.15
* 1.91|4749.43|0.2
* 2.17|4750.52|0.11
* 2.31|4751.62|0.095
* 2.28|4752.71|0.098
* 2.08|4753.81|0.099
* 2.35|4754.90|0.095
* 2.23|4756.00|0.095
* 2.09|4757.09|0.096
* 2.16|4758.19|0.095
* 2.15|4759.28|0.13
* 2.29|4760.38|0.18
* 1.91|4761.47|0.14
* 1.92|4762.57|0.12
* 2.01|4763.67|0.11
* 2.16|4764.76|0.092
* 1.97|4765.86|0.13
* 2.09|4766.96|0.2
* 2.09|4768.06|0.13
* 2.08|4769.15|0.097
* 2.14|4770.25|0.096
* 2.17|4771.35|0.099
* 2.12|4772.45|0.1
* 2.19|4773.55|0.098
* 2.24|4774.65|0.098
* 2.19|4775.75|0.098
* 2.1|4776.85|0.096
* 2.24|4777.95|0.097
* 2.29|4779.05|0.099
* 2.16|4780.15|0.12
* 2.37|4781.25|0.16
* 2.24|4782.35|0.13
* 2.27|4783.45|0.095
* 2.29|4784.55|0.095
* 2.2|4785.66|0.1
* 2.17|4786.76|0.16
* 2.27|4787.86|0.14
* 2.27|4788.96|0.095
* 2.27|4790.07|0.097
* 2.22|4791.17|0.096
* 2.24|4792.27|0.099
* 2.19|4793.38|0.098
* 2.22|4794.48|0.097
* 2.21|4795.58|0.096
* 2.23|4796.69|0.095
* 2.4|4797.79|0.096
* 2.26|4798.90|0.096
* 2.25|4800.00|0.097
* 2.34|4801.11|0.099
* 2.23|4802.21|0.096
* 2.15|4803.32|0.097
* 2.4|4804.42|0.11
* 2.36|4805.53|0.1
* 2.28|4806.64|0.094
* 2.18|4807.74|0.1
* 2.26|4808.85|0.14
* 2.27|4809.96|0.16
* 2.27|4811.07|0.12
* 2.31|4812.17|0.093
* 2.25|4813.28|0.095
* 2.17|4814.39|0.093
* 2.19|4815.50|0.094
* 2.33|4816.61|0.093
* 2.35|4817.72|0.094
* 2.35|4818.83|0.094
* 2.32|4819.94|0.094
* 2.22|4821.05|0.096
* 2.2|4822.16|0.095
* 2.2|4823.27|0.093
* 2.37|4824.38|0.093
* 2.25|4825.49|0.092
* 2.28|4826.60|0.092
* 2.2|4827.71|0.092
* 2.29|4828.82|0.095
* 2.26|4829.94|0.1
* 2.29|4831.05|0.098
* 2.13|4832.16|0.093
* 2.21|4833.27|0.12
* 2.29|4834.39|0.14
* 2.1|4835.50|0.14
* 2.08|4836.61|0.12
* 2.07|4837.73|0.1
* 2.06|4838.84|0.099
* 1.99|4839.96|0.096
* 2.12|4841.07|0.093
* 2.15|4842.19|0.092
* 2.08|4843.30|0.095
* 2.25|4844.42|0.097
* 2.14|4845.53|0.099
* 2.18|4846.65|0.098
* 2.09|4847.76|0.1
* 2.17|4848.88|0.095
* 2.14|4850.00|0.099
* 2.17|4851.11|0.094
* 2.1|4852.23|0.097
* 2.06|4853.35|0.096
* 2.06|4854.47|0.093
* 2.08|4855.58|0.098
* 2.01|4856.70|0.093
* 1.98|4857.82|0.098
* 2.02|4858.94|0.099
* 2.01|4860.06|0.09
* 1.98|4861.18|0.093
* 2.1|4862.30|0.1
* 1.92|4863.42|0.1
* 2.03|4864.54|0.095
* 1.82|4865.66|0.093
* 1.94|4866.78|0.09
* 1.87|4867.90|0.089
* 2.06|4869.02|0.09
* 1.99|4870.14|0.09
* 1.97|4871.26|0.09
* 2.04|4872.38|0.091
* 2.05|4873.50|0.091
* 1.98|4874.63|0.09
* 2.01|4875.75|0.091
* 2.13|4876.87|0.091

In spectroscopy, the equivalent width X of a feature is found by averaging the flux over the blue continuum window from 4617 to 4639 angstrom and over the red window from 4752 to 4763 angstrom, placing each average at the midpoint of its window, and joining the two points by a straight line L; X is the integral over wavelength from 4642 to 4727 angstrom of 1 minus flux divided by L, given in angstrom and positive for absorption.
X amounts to 5.9 angstrom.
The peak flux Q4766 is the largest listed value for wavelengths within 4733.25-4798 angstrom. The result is 2.41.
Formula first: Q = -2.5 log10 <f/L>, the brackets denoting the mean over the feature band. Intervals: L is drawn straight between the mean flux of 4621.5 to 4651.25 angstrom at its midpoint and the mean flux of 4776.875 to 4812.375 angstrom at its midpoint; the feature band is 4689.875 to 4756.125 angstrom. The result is 0.05 mag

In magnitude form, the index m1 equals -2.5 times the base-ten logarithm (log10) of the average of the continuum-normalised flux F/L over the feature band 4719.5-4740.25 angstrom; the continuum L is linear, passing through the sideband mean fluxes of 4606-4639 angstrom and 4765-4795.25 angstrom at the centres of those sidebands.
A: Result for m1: 0.047 mag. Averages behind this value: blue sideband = 2.19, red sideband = 2.2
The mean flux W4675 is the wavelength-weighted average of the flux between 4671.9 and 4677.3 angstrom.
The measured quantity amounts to 1.99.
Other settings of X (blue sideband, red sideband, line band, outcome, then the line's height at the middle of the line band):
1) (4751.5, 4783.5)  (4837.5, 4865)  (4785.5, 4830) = -2.95 angstrom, 2.12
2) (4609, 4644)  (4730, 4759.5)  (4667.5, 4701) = 2.63 angstrom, 2.16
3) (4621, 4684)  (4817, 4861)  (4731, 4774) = -0.62 angstrom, 2.11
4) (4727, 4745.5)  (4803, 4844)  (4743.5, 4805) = -0.19 angstrom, 2.19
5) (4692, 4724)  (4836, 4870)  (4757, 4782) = -1.24 angstrom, 2.04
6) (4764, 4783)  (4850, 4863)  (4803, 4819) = -1.20 angstrom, 2.12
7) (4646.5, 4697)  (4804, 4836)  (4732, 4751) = -0.28 angstrom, 2.13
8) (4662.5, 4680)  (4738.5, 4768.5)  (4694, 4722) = 0.62 angstrom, 2.07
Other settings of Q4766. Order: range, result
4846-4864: 2.18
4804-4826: 2.4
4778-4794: 2.37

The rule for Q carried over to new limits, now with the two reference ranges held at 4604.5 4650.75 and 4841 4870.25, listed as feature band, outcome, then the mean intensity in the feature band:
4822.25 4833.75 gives -0.092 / 2.25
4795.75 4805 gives -0.102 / 2.28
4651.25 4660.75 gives 0.034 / 2.06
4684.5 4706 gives 0.064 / 1.99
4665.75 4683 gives 0.066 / 1.99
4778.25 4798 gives -0.085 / 2.25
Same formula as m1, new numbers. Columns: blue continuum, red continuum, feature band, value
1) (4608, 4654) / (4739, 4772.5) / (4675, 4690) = 0.09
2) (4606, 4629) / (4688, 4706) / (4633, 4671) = 0.05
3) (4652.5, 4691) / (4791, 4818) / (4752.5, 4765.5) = 0.02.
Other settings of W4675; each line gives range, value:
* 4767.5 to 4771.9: 2.12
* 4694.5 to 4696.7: 2.09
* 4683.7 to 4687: 1.87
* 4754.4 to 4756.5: 2.28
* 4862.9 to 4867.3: 1.93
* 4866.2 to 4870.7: 1.97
